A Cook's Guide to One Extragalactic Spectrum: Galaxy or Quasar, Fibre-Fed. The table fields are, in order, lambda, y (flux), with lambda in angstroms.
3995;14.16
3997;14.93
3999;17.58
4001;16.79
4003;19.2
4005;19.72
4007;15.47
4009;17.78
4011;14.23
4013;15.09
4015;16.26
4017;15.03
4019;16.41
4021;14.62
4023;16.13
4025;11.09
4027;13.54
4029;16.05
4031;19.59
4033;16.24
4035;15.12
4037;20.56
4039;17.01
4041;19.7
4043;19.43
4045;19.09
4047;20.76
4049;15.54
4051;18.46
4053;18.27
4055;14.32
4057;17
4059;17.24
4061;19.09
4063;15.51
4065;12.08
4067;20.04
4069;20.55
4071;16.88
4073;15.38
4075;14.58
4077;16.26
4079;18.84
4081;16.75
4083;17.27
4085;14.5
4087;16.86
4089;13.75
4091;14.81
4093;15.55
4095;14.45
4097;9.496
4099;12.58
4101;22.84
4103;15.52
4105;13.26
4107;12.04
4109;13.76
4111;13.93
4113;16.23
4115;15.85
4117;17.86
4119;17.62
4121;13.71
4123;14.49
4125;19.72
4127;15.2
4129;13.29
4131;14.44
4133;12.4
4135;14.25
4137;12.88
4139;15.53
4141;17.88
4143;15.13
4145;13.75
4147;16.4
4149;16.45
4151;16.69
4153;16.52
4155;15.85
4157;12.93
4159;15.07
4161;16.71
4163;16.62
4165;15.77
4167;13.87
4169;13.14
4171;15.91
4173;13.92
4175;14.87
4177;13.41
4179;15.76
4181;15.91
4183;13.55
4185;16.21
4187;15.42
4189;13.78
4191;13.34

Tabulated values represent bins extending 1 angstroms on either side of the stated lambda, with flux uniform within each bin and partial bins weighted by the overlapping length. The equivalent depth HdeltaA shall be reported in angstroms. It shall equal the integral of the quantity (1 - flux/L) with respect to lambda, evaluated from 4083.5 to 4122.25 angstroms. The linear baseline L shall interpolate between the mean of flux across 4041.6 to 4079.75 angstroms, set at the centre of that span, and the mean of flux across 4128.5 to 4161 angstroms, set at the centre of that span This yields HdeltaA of 2.8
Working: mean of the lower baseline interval 17.3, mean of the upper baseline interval 15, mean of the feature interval 15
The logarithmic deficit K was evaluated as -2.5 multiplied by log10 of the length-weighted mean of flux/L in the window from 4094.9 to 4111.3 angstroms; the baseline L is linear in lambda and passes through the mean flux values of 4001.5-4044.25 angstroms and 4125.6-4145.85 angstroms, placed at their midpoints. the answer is 0.071 mag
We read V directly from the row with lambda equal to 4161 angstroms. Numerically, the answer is 16.71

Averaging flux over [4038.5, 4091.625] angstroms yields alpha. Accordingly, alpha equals 17.1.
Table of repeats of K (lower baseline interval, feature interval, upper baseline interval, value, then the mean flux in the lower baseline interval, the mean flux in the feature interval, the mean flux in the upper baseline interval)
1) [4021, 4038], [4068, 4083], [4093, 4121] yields -0.11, 16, 17.1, 15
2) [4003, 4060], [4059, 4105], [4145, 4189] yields 0.01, 16.8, 16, 15.2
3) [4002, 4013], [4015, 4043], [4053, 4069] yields 0.04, 17.1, 16.4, 16.8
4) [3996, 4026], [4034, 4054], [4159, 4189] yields -0.16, 16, 18.4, 15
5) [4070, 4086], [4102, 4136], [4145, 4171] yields 0.07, 16.3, 14.9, 15.4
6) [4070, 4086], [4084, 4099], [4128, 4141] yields 0.12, 16.3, 14.1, 14.1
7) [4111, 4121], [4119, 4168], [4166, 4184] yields 0.01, 16.3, 15.3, 14.5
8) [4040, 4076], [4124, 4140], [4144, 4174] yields 0.08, 17.4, 14.7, 15.3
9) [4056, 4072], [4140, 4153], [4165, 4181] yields -0.06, 17.3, 16.1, 14.6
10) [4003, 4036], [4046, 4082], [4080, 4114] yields -0.12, 15.9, 17.1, 14.9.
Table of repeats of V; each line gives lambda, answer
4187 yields 15.42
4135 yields 14.25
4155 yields 15.85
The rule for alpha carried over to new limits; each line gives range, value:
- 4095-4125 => 15.1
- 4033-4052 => 18.3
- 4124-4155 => 15.4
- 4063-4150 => 15.5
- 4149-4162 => 15.7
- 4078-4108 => 15.2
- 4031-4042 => 17.9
